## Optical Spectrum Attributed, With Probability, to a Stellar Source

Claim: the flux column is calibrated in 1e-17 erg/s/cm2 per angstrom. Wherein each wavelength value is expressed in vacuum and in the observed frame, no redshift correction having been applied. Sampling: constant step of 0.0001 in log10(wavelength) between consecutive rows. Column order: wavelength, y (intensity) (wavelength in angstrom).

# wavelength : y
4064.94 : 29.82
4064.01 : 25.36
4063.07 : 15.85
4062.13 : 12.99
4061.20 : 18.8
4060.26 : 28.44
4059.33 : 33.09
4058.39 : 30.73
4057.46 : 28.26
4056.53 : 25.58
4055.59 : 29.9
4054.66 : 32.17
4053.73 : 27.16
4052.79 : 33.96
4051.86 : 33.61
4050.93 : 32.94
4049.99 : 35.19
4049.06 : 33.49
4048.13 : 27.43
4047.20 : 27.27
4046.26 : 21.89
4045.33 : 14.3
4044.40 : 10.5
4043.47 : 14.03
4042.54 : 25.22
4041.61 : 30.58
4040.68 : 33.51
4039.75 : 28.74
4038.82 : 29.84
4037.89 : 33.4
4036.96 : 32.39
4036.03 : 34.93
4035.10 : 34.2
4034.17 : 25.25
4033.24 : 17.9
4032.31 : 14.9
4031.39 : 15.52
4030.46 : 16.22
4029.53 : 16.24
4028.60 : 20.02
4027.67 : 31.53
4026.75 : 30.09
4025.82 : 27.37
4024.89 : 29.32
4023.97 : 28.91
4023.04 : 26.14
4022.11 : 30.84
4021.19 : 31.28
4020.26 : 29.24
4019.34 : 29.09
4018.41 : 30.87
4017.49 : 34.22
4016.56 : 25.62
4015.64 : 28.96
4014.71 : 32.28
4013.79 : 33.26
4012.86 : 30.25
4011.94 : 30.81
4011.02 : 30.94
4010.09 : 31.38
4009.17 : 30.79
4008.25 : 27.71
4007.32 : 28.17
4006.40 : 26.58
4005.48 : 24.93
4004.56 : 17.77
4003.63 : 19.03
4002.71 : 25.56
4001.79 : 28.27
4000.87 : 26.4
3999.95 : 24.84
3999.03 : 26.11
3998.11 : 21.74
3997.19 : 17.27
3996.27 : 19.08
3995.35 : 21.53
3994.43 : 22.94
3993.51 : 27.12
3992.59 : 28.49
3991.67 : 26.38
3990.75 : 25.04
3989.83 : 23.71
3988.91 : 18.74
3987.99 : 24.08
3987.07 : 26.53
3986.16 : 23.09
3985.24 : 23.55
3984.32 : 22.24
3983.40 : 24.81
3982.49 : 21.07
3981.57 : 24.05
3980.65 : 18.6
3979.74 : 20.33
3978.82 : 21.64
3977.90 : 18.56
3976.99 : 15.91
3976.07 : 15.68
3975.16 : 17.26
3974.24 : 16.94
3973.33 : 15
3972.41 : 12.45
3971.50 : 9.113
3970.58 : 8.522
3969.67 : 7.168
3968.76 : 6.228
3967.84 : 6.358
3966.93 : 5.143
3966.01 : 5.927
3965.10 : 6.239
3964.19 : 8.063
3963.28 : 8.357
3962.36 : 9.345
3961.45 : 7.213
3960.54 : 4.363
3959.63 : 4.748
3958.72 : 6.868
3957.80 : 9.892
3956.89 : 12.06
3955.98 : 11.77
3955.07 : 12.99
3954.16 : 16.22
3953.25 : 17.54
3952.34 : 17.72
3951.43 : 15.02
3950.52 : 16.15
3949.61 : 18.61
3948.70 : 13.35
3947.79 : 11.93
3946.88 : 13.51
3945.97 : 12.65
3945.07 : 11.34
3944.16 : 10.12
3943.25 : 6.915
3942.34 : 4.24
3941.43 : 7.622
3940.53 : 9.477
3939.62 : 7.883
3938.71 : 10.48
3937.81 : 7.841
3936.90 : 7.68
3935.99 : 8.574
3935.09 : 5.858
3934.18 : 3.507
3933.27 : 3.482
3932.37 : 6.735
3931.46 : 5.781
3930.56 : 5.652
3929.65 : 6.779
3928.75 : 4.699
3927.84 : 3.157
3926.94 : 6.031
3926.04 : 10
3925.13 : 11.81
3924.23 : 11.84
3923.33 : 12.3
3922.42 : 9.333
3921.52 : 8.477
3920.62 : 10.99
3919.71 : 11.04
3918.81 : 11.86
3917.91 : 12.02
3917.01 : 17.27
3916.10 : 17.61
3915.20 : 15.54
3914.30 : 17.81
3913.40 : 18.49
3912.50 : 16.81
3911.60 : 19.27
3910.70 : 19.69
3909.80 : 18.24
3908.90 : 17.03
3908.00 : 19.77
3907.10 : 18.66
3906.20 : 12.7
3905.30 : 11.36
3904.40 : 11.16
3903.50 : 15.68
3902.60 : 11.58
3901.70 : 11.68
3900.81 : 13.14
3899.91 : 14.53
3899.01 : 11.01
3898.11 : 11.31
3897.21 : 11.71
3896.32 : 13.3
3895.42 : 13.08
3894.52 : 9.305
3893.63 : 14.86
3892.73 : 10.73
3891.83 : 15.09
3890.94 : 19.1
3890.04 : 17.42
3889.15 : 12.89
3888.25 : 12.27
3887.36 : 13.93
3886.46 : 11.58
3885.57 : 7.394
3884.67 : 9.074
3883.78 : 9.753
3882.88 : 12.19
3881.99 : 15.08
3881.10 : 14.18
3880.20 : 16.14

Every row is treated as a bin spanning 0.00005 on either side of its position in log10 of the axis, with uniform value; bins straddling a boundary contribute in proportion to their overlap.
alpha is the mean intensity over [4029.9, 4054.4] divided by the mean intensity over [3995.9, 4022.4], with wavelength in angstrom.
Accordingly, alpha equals 1.0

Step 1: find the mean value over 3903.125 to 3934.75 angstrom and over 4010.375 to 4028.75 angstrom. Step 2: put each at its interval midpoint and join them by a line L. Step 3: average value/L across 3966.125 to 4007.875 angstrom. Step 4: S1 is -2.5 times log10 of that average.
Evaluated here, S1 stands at 0.22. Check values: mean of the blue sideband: 12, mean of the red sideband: 29.7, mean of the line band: 20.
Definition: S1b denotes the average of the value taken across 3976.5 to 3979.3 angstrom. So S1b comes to 18.6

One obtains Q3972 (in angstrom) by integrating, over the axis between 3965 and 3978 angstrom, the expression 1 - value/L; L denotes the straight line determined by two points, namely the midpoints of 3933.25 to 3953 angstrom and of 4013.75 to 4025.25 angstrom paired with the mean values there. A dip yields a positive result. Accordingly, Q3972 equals 5.03 angstrom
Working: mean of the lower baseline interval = 10.4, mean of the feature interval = 11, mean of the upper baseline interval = 29.9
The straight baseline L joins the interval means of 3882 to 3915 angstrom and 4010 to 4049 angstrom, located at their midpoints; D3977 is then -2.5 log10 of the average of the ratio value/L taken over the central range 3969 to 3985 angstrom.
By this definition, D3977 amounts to 0.27 mag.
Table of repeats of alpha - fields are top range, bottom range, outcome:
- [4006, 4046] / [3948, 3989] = 1.89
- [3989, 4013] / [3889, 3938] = 2.10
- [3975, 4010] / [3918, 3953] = 2.42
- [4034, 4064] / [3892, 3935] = 2.27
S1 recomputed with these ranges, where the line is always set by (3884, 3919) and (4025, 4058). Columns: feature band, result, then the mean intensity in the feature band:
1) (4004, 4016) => -0.20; 28.7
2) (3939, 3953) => 0.47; 11.8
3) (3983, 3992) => -0.09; 23.8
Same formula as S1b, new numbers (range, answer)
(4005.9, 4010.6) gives 28.9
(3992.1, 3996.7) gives 23.9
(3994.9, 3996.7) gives 20.3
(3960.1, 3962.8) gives 6.99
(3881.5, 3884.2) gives 12.4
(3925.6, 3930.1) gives 6.13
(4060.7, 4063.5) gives 16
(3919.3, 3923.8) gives 10.4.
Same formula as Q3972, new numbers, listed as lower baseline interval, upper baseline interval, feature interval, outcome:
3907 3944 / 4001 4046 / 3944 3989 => 9.0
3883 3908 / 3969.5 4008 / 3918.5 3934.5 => 7.8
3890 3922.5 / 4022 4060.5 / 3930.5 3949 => 9.7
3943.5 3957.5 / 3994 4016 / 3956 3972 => 8.8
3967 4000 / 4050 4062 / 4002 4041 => -4.9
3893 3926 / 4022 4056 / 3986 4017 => -3.8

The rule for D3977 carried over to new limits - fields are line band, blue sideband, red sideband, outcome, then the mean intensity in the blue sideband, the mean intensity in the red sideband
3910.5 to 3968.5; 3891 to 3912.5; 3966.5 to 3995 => 0.482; 14.3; 18.6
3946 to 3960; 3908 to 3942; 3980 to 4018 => 0.220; 10.9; 25.5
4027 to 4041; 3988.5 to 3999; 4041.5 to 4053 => -0.018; 23.1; 25.9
